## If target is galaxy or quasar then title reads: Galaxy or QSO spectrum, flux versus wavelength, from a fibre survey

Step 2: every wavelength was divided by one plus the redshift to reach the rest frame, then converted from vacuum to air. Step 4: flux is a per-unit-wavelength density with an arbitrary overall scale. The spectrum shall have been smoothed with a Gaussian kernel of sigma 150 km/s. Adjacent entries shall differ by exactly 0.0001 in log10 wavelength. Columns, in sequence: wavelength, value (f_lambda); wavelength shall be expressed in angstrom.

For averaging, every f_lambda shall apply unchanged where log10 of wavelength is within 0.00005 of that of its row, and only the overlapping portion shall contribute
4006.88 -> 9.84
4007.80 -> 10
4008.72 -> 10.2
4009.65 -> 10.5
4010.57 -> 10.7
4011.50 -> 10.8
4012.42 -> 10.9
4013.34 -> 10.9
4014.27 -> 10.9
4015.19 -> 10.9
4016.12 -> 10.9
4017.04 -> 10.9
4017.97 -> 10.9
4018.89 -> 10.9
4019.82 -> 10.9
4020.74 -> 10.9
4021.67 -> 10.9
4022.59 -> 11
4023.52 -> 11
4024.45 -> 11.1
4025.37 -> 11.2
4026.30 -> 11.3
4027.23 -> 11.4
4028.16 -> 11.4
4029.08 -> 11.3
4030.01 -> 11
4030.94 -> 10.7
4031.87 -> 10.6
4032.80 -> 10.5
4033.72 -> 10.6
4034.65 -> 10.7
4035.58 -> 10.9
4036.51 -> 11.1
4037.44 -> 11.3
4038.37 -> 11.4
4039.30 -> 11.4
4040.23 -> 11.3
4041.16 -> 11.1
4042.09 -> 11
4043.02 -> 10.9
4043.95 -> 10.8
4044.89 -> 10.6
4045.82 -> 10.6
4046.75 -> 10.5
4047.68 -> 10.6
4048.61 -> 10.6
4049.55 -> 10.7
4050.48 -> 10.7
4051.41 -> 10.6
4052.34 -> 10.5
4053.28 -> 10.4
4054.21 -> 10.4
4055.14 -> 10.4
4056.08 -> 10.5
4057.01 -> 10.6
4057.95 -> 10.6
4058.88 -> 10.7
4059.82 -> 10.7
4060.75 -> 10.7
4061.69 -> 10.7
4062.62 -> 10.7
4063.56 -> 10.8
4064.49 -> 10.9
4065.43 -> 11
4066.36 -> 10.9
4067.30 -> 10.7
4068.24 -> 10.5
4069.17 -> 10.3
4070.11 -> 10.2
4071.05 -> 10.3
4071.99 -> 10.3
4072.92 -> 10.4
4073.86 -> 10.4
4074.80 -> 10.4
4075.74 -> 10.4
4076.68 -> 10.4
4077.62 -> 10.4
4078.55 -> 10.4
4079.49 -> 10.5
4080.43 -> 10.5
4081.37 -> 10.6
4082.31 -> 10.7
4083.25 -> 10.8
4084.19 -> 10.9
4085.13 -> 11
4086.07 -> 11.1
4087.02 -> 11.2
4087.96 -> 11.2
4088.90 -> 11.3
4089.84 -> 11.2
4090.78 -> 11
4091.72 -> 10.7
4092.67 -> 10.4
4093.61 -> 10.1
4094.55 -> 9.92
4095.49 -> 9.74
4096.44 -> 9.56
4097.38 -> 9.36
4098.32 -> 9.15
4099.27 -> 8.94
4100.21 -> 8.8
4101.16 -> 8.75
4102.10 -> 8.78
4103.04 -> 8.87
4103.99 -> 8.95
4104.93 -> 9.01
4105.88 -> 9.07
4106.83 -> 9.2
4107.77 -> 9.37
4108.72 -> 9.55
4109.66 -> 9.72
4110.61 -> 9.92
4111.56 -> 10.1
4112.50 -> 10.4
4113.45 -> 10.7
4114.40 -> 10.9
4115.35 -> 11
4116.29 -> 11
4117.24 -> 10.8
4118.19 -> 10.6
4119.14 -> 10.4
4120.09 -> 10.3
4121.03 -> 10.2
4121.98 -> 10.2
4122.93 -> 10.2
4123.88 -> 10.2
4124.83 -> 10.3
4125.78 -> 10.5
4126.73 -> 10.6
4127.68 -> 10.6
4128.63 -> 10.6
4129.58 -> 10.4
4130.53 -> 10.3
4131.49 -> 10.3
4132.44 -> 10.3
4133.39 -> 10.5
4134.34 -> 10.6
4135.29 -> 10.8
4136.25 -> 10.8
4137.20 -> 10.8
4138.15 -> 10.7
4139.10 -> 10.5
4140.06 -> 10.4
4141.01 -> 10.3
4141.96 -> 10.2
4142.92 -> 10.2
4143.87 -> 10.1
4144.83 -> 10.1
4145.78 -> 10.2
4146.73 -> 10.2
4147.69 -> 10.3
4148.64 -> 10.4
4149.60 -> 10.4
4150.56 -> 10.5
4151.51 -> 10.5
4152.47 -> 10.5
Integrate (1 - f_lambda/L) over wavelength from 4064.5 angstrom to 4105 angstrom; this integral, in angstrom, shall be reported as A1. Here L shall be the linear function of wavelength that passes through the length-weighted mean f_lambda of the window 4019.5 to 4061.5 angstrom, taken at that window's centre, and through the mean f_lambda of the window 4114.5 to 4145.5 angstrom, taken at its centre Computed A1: 1.6 angstrom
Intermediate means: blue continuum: 10.8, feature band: 10.3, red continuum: 10.5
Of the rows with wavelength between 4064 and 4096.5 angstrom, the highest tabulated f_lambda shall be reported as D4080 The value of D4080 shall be 11.3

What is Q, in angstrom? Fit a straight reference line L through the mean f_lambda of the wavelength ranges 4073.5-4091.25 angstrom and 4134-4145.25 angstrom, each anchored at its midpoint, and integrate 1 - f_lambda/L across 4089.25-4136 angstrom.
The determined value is 2.3 angstrom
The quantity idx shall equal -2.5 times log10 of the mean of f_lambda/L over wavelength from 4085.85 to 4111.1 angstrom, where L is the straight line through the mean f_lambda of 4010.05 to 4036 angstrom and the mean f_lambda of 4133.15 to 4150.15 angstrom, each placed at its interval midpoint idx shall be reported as 0.09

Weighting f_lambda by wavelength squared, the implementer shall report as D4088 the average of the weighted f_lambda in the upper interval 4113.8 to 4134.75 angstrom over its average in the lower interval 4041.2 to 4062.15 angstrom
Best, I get 1.0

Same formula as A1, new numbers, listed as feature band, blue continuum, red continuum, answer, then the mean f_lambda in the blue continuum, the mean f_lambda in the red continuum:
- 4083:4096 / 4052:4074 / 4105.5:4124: -0.5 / 10.6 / 10.2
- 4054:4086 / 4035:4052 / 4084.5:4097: 0.5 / 10.9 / 10.6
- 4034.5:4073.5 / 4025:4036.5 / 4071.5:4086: 0.2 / 11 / 10.6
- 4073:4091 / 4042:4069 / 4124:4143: -0.3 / 10.7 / 10.5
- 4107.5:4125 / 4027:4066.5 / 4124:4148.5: 0.3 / 10.8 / 10.4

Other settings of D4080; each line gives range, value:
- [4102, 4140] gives 11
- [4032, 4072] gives 11.4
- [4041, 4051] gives 11.1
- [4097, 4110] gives 9.72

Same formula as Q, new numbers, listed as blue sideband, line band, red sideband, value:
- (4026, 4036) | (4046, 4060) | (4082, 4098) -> 0.32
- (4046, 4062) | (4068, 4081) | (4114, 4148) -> 0.20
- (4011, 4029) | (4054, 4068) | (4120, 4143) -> 0.15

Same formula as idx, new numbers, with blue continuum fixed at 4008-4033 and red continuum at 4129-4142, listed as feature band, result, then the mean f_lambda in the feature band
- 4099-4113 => 0.14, 9.31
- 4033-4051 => -0.01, 10.9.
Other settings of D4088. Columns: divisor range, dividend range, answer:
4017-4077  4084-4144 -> 0.98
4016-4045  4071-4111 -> 0.94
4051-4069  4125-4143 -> 1.02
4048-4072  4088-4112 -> 0.93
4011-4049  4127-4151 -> 1.00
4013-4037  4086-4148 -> 0.97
